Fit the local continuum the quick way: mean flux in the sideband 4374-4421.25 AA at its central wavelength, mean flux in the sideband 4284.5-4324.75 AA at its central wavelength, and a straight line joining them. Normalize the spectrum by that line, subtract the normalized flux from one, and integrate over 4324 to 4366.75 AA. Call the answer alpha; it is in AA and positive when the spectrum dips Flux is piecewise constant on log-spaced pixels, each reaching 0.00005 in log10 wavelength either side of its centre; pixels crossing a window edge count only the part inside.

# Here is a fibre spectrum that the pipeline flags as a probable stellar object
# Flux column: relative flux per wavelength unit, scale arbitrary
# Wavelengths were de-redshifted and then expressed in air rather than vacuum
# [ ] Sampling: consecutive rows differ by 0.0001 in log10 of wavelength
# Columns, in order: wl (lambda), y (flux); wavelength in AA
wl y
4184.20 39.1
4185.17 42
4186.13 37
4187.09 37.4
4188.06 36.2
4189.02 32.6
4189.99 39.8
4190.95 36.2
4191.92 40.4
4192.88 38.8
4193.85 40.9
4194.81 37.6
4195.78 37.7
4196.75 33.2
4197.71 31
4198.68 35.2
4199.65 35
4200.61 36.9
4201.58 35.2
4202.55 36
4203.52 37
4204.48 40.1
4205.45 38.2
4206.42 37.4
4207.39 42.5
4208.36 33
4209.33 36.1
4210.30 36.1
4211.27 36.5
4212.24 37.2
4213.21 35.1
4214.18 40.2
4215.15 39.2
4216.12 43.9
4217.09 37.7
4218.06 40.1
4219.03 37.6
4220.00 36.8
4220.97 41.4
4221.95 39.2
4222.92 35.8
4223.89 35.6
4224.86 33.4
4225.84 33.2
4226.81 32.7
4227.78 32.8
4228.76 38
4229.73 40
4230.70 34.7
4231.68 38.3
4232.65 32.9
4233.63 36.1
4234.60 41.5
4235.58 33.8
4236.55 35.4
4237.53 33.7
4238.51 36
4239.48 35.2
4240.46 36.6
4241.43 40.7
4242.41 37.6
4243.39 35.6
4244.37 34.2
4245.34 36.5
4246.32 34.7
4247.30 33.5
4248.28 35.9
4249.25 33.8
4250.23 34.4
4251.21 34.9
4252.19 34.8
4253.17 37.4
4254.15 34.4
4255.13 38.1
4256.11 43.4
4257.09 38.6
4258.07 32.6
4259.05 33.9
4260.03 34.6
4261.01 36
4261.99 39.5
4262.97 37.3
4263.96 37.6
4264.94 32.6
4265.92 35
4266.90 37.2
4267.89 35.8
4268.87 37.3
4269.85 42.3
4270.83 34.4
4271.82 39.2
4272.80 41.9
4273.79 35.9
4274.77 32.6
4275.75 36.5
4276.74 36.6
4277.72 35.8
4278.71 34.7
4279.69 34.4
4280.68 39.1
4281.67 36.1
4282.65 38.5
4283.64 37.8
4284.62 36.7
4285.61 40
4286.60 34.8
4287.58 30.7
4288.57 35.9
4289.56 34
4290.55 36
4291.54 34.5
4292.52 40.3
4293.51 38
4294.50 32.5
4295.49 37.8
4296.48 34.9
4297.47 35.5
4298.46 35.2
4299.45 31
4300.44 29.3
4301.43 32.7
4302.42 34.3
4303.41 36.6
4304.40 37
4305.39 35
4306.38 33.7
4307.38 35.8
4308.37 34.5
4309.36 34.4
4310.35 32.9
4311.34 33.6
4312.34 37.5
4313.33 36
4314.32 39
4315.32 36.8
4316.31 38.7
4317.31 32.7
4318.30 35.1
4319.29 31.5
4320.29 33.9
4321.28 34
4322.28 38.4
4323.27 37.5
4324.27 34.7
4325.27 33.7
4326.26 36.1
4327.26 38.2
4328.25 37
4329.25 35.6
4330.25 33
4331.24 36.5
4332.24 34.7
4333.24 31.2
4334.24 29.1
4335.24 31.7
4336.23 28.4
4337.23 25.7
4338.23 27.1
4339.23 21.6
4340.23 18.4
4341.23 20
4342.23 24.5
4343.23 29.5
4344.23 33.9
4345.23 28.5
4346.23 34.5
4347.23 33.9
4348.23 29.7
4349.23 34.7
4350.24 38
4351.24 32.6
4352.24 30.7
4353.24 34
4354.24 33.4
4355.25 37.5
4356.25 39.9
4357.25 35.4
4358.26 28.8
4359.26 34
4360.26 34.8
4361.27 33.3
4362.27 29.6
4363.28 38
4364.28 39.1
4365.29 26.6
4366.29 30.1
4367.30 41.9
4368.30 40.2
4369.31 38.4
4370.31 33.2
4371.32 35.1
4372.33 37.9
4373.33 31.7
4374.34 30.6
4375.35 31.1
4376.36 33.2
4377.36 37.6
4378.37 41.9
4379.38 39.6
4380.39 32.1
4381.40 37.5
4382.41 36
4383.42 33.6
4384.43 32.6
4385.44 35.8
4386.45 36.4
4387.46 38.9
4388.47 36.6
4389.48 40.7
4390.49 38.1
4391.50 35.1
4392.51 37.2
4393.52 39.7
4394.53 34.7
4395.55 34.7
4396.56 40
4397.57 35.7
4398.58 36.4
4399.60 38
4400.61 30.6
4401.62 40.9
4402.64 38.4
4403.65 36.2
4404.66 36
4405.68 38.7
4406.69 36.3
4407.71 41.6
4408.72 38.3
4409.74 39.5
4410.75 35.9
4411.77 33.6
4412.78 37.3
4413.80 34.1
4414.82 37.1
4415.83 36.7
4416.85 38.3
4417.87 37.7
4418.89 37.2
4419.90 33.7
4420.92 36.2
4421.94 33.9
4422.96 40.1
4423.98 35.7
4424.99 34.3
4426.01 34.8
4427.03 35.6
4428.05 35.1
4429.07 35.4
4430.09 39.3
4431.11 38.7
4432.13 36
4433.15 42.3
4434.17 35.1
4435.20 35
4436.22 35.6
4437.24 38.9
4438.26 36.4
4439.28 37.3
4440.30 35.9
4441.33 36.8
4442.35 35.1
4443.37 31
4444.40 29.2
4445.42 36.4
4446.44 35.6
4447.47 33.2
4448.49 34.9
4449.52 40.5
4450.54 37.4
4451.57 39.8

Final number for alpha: 4.50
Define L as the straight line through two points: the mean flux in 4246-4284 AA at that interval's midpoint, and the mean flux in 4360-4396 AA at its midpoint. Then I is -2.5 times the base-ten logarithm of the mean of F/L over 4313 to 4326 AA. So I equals 0.01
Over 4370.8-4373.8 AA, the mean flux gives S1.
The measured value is 34.9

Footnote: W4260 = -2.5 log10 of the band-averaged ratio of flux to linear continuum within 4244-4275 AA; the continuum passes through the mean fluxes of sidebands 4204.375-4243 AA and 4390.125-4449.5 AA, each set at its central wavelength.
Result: 0.018 mag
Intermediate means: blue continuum 37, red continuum 36.4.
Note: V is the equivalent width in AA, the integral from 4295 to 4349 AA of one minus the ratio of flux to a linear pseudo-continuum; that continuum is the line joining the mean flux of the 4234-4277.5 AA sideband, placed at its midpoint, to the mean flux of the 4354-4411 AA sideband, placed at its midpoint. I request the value 4.8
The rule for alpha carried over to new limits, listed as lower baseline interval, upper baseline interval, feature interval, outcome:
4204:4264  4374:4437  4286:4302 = 0.9 AA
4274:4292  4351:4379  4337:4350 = 2.6 AA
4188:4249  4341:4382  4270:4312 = -0.3 AA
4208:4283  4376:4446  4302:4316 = 0.4 AA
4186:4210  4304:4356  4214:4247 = -0.8 AA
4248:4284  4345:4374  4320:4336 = 0.2 AA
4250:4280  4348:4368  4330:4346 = 2.9 AA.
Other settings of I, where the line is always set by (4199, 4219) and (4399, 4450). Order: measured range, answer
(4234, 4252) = 0.05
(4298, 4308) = 0.09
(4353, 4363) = 0.08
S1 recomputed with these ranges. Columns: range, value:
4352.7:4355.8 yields 35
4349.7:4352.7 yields 33.8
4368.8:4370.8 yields 35.9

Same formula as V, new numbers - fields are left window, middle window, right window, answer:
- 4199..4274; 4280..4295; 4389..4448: 0.14 AA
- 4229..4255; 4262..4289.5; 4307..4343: -1.54 AA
